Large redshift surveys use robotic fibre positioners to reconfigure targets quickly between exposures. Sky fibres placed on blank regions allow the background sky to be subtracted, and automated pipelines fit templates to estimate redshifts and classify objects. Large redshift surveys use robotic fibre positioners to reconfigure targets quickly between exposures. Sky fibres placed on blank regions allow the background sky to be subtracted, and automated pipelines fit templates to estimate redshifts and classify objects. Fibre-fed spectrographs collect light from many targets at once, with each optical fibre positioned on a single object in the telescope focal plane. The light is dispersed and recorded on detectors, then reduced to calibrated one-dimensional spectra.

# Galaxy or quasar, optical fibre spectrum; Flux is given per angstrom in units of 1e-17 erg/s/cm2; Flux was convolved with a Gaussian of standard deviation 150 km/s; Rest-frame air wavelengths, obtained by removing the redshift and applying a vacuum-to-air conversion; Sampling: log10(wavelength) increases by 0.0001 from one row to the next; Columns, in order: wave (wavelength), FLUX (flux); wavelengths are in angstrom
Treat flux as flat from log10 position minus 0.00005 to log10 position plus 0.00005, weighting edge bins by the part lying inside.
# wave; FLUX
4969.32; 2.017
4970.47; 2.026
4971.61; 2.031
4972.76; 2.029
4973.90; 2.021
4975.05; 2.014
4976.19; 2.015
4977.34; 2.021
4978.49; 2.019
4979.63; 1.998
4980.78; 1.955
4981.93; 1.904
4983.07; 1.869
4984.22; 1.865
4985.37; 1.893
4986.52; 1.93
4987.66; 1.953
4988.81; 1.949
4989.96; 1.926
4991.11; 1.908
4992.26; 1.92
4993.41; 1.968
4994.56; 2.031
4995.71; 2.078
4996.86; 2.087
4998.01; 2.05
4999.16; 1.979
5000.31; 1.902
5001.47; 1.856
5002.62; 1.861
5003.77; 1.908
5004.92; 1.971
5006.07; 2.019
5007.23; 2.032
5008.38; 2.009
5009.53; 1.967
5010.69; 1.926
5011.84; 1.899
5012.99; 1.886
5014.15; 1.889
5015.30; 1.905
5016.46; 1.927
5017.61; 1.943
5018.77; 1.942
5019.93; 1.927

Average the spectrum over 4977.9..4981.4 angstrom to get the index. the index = 1.99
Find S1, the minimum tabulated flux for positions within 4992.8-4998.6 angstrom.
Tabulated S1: 1.968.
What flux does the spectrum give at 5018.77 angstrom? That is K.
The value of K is 1.942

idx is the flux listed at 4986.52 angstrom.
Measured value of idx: 1.93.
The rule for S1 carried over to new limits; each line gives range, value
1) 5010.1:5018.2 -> 1.886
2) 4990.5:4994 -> 1.908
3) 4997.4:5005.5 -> 1.856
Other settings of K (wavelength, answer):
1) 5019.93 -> 1.927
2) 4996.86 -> 2.087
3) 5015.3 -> 1.905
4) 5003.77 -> 1.908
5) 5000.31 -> 1.902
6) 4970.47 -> 2.026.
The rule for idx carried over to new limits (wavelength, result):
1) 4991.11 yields 1.908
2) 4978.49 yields 2.019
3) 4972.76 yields 2.029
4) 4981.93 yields 1.904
